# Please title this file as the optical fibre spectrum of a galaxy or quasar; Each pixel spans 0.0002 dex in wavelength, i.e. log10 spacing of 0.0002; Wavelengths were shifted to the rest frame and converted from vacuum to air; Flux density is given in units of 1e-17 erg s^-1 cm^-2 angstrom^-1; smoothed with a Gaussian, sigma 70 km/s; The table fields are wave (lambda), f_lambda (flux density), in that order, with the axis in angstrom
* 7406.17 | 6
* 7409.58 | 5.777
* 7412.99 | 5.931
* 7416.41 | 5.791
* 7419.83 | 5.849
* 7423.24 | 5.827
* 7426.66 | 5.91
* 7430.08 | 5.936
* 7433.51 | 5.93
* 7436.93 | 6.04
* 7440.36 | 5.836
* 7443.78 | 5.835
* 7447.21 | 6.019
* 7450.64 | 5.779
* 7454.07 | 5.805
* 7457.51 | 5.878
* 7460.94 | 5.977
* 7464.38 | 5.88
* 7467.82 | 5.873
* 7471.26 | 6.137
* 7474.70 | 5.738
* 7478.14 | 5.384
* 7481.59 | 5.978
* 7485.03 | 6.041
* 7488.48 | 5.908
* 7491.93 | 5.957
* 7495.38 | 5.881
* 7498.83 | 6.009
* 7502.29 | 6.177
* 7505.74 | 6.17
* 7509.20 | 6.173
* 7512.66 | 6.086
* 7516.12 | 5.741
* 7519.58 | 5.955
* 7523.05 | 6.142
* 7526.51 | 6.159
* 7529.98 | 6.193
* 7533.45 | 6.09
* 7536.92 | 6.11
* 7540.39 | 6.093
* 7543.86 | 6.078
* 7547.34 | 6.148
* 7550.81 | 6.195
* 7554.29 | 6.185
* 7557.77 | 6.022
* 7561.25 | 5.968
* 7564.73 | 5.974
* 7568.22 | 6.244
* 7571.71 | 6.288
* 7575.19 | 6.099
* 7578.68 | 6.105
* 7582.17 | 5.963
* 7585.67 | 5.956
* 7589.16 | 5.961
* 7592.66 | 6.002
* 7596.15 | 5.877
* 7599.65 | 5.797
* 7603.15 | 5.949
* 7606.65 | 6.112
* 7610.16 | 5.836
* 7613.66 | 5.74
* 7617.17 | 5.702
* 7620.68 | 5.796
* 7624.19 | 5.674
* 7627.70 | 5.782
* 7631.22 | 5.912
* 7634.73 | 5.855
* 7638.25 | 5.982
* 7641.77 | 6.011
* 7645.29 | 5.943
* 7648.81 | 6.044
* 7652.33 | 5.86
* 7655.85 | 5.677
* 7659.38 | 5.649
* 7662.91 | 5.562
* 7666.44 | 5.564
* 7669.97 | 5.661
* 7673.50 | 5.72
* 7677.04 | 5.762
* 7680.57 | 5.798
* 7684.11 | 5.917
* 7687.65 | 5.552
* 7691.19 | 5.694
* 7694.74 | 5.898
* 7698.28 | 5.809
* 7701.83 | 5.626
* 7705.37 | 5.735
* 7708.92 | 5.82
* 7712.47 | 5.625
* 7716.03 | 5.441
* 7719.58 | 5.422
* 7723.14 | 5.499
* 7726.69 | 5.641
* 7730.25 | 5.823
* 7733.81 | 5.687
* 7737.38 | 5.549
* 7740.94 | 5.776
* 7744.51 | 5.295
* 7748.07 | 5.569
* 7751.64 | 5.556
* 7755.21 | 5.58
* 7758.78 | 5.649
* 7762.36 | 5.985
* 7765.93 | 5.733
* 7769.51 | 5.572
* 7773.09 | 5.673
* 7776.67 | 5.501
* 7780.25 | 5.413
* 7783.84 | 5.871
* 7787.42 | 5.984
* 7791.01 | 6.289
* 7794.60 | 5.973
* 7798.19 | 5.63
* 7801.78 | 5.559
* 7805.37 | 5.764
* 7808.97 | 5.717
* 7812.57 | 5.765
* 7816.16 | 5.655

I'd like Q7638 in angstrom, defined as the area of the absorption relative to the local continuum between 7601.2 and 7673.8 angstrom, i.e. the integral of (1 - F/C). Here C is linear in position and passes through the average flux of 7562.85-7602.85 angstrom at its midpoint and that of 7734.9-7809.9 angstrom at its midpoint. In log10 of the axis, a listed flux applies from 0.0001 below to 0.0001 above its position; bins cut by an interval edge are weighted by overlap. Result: 1.4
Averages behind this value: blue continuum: 6.02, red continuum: 5.7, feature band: 5.81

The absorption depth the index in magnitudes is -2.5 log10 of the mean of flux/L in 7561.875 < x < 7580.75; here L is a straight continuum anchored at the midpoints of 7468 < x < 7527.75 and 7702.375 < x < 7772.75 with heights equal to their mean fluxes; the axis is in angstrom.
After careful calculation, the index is -0.05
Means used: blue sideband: 5.97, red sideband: 5.63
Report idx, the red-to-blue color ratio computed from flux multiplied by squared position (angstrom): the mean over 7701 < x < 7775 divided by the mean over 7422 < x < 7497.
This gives 1.03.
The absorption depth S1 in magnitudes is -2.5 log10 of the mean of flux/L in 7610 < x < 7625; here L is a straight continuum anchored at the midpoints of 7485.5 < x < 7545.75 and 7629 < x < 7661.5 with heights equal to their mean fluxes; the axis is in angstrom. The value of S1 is 0.03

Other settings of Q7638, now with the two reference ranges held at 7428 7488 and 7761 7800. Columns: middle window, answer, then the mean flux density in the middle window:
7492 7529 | -1.1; 6.05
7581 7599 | -0.3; 5.94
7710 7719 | 0.4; 5.54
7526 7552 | -1.2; 6.13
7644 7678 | 0.5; 5.74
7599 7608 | -0.2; 5.97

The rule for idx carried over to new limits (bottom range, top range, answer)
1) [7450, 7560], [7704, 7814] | 1.01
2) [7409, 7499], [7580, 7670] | 1.04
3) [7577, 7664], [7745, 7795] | 1.01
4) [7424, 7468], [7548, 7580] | 1.07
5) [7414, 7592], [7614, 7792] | 1.01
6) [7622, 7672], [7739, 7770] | 1.00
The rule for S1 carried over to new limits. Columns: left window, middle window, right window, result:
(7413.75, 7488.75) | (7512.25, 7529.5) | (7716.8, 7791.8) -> -0.04 mag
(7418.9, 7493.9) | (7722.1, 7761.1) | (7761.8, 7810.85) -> 0.03 mag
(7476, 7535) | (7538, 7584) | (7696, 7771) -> -0.03 mag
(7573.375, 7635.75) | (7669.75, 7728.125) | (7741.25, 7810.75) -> 0.02 mag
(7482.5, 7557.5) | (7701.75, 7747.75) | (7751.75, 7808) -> 0.04 mag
